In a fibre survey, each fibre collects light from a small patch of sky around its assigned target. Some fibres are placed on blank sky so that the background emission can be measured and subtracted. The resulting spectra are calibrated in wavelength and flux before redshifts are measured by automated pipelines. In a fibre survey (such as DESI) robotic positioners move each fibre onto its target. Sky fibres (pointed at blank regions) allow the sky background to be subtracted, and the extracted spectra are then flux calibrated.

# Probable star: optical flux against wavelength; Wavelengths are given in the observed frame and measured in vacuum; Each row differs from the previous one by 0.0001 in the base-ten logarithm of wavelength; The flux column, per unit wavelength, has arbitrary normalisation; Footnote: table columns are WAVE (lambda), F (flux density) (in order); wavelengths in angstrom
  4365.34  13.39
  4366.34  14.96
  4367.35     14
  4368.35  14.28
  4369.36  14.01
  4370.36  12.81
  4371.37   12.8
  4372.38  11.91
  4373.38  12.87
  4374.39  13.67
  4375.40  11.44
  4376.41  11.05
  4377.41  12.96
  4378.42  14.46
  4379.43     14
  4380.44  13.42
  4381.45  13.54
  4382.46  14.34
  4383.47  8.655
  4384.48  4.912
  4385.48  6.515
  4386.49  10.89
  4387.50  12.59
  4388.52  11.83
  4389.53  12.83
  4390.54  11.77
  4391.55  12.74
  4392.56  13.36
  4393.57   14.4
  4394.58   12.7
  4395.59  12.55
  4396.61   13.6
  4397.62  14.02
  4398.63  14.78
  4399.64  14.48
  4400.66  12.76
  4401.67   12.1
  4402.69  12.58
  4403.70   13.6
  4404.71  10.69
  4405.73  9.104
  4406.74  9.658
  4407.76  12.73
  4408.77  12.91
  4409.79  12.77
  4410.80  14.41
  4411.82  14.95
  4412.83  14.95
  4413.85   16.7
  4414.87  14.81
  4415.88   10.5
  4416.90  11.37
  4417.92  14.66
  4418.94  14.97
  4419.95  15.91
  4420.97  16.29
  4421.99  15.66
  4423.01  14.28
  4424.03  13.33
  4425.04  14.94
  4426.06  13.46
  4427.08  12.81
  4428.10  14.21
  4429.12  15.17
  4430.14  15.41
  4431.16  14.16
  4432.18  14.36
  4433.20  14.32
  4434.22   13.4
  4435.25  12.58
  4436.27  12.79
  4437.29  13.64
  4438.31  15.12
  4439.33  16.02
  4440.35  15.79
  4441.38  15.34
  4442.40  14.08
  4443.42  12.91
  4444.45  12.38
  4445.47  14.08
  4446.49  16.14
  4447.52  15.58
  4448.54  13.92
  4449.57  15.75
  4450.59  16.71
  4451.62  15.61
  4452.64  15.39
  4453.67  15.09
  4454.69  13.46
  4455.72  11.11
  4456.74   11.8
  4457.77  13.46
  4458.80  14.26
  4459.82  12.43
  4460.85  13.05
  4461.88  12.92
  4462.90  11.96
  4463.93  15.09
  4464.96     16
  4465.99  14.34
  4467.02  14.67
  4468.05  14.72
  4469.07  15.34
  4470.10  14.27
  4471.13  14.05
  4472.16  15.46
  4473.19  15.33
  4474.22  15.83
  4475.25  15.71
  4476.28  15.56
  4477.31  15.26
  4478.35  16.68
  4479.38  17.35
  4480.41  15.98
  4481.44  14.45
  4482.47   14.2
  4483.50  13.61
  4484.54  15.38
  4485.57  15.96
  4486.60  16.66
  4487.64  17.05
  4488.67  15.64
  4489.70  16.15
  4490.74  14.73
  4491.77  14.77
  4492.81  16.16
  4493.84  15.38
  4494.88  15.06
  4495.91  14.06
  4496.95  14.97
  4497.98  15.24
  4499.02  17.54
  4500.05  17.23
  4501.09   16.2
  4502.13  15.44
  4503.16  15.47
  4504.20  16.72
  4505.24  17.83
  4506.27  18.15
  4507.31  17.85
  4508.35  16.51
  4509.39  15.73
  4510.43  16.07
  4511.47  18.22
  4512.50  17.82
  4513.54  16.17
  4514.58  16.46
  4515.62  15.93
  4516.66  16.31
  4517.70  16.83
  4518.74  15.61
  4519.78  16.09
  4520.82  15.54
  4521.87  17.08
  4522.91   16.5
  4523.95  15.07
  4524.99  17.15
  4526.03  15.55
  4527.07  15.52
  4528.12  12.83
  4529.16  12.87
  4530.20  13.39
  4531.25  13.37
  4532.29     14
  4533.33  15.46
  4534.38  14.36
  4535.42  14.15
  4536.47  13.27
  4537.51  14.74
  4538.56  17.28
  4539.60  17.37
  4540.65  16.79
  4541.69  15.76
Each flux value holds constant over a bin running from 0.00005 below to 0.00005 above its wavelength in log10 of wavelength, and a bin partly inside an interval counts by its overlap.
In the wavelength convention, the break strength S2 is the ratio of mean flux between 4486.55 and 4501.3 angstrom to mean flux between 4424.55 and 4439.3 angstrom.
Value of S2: 1.1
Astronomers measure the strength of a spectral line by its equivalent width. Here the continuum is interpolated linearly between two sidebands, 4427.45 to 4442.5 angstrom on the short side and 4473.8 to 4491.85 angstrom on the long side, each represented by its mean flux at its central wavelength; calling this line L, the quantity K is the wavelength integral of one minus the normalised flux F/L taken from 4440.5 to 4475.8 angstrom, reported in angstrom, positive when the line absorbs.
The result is 1.5 angstrom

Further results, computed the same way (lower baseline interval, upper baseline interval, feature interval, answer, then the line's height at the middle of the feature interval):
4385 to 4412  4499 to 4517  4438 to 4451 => -0.57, 14.3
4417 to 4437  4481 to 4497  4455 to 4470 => 1.20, 14.8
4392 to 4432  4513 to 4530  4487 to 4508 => -1.18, 15.2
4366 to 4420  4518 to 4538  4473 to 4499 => -2.37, 14.2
